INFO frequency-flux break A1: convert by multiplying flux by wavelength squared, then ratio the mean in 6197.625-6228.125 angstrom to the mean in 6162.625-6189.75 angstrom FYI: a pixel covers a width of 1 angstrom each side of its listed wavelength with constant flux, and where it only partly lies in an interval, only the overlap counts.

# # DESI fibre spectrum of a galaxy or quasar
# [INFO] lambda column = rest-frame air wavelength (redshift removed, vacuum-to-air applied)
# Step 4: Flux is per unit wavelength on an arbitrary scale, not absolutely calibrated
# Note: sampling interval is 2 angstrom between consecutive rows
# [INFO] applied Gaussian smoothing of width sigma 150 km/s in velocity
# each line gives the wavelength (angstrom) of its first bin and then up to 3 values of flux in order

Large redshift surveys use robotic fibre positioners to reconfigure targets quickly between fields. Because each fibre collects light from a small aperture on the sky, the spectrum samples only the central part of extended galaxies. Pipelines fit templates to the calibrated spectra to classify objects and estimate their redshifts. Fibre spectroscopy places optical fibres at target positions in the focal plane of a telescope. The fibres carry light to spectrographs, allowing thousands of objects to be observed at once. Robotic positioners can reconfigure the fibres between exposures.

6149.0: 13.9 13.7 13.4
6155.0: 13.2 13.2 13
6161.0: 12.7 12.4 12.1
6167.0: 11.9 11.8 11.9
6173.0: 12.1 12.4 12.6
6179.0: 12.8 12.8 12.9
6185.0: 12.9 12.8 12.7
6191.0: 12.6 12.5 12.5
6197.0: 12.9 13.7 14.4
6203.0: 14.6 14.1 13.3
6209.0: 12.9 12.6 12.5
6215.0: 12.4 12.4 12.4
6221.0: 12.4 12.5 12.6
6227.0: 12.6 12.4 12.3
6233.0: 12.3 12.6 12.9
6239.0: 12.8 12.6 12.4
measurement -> 1.06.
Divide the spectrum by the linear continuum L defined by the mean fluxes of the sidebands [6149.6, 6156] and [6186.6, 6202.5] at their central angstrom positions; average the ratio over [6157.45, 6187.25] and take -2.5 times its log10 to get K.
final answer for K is 0.07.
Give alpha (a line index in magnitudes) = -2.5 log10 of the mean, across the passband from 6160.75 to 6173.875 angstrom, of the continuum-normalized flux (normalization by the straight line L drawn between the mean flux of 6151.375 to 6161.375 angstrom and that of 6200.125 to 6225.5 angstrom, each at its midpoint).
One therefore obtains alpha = 0.09 mag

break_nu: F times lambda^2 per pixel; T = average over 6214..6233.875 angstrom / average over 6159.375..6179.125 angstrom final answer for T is 1.03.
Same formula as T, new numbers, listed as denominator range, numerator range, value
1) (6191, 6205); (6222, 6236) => 0.94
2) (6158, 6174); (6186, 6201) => 1.07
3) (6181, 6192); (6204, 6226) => 1.01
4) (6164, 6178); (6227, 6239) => 1.06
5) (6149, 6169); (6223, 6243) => 1.00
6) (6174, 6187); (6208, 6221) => 0.99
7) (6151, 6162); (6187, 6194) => 0.97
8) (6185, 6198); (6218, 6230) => 0.99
